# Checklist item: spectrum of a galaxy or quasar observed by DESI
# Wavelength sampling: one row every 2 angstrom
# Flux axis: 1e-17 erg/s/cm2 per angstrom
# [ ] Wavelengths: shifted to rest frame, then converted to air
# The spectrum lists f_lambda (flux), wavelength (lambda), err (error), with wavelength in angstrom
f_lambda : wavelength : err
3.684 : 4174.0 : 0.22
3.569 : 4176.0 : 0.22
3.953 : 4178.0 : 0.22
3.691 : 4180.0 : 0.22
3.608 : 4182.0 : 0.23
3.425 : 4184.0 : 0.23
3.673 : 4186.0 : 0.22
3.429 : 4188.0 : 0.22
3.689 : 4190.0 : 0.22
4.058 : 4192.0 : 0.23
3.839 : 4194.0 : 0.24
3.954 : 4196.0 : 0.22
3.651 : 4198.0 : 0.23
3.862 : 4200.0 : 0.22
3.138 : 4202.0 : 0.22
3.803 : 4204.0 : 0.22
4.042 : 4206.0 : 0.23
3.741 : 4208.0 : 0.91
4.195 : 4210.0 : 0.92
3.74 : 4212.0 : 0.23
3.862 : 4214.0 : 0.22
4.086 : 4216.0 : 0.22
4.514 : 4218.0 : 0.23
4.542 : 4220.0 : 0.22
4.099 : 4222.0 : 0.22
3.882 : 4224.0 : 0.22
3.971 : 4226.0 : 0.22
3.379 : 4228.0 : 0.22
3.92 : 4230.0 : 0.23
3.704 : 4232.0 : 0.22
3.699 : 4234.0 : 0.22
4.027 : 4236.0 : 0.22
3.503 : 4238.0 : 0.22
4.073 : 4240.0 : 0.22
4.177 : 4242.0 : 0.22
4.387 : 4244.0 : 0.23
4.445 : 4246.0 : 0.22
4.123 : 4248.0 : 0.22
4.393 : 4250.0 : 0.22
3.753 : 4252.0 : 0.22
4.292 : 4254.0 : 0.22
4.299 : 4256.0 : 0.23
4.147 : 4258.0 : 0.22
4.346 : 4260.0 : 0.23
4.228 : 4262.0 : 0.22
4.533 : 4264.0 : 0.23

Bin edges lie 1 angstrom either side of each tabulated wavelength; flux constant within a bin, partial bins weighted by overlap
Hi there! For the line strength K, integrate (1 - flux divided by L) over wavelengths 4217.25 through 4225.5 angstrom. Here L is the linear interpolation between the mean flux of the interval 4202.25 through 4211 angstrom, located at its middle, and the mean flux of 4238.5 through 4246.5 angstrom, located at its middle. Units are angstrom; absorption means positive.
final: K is -0.5 angstrom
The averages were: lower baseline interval 3.88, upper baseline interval 4.21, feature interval 4.23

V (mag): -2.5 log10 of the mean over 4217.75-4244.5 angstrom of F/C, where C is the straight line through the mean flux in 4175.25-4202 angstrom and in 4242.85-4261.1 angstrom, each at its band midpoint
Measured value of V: 0.03 mag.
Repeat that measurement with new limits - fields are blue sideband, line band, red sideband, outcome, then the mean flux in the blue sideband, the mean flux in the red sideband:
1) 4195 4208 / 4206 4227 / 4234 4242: -0.07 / 3.74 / 3.89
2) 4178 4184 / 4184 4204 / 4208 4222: 0.04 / 3.66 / 4.12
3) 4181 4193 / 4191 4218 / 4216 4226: 0.02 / 3.65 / 4.21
